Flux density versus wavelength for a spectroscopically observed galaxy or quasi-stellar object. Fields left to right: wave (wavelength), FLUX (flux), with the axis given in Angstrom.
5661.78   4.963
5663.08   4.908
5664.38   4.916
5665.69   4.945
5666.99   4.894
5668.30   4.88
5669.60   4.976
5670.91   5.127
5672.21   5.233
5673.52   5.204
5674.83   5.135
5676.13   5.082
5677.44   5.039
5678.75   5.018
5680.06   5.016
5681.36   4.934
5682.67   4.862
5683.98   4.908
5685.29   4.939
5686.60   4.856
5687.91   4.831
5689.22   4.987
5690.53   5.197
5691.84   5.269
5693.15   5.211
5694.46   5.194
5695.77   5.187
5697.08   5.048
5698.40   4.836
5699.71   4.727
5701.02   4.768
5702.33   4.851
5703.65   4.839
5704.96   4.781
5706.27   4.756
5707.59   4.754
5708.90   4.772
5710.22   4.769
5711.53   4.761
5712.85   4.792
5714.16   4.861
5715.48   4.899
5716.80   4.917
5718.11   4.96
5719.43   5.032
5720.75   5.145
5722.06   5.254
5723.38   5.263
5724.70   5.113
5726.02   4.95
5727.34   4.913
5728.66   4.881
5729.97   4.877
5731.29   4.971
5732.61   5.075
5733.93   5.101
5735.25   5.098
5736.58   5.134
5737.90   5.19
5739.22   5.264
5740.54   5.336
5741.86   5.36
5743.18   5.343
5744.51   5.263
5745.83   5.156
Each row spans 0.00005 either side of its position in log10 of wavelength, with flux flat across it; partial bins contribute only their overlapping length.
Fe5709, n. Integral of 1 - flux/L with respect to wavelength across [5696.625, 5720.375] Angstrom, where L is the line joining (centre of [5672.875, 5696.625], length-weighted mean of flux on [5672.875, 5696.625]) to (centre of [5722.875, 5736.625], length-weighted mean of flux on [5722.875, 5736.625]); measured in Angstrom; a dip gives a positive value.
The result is 0.9 Angstrom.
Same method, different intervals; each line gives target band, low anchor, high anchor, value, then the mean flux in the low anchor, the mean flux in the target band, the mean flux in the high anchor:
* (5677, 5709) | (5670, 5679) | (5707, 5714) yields 0.0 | 5.12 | 4.95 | 4.78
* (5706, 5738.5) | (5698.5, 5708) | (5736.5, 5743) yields 0.5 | 4.79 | 4.97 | 5.28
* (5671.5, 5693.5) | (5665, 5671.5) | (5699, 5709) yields -0.7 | 4.96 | 5.04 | 4.78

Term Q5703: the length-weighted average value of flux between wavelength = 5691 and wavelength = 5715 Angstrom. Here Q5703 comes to 4.9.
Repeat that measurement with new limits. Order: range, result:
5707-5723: 4.92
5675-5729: 4.96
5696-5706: 4.85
